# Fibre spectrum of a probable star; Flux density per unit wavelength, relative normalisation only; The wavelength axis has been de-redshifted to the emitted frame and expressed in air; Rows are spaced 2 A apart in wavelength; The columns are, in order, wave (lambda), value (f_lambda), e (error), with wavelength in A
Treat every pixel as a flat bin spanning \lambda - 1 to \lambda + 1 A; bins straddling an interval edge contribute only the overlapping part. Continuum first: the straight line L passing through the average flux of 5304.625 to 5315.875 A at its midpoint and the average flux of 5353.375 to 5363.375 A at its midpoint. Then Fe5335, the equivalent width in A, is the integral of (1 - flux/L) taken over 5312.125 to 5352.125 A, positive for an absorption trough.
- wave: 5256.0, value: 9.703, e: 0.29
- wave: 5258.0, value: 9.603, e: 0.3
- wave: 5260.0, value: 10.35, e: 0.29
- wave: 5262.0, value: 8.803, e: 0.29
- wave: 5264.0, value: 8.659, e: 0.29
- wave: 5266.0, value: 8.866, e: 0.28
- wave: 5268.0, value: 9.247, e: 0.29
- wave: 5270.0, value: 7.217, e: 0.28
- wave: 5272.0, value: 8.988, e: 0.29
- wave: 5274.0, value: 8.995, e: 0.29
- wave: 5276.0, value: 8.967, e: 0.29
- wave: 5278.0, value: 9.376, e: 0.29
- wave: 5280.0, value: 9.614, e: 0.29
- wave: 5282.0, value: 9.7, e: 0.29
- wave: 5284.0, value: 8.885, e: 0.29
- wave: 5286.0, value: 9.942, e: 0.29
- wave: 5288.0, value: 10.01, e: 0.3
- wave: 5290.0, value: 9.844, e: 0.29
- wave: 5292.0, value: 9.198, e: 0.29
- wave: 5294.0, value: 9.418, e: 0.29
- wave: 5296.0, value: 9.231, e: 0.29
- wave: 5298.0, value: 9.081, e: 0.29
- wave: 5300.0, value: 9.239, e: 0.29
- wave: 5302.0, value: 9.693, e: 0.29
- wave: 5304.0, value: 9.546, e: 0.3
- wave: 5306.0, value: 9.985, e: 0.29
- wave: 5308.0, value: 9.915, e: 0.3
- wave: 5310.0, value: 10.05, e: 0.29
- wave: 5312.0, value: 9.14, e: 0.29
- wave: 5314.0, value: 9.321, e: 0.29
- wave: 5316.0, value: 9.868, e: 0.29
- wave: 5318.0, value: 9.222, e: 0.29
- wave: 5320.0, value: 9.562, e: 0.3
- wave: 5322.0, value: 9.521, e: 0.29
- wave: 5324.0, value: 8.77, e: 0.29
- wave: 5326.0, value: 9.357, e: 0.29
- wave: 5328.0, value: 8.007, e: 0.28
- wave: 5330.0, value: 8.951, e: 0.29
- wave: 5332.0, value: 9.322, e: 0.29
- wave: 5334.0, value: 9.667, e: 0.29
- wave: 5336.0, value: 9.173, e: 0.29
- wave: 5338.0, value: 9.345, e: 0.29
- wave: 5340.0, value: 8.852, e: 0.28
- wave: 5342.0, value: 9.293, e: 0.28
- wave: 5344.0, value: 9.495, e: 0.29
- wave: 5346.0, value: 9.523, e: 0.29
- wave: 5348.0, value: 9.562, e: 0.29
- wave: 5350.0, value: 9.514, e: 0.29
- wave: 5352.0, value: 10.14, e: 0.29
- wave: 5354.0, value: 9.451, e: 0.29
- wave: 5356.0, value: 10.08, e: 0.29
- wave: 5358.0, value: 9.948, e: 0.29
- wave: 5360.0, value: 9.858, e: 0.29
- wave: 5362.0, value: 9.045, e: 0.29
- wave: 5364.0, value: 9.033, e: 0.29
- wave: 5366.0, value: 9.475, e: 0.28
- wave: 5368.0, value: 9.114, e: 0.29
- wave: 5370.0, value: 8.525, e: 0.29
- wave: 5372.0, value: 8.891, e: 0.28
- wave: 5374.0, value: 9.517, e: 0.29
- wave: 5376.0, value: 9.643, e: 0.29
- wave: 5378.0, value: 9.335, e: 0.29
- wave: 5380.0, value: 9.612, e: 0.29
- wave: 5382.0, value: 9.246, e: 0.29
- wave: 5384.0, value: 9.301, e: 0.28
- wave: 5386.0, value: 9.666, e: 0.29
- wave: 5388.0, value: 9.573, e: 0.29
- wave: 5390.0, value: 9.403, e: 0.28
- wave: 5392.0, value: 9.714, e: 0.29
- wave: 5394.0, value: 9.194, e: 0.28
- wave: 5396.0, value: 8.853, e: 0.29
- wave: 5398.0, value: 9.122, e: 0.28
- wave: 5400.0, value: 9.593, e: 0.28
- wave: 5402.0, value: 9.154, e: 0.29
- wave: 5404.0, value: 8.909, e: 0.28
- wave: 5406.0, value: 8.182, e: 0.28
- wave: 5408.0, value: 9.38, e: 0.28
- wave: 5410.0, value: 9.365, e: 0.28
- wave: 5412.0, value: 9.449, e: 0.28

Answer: 1.6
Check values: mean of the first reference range 9.69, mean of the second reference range 9.66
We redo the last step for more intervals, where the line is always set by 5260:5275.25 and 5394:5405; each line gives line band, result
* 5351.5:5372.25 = -0.9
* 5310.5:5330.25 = -0.6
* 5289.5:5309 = -1.4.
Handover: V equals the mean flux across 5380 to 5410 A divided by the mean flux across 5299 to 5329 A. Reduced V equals 0.98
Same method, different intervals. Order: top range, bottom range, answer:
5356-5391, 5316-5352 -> 1.01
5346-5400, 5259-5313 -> 1.01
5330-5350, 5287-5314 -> 0.98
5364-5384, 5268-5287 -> 1.02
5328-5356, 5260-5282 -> 1.04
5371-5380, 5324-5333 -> 1.05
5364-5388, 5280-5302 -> 0.98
